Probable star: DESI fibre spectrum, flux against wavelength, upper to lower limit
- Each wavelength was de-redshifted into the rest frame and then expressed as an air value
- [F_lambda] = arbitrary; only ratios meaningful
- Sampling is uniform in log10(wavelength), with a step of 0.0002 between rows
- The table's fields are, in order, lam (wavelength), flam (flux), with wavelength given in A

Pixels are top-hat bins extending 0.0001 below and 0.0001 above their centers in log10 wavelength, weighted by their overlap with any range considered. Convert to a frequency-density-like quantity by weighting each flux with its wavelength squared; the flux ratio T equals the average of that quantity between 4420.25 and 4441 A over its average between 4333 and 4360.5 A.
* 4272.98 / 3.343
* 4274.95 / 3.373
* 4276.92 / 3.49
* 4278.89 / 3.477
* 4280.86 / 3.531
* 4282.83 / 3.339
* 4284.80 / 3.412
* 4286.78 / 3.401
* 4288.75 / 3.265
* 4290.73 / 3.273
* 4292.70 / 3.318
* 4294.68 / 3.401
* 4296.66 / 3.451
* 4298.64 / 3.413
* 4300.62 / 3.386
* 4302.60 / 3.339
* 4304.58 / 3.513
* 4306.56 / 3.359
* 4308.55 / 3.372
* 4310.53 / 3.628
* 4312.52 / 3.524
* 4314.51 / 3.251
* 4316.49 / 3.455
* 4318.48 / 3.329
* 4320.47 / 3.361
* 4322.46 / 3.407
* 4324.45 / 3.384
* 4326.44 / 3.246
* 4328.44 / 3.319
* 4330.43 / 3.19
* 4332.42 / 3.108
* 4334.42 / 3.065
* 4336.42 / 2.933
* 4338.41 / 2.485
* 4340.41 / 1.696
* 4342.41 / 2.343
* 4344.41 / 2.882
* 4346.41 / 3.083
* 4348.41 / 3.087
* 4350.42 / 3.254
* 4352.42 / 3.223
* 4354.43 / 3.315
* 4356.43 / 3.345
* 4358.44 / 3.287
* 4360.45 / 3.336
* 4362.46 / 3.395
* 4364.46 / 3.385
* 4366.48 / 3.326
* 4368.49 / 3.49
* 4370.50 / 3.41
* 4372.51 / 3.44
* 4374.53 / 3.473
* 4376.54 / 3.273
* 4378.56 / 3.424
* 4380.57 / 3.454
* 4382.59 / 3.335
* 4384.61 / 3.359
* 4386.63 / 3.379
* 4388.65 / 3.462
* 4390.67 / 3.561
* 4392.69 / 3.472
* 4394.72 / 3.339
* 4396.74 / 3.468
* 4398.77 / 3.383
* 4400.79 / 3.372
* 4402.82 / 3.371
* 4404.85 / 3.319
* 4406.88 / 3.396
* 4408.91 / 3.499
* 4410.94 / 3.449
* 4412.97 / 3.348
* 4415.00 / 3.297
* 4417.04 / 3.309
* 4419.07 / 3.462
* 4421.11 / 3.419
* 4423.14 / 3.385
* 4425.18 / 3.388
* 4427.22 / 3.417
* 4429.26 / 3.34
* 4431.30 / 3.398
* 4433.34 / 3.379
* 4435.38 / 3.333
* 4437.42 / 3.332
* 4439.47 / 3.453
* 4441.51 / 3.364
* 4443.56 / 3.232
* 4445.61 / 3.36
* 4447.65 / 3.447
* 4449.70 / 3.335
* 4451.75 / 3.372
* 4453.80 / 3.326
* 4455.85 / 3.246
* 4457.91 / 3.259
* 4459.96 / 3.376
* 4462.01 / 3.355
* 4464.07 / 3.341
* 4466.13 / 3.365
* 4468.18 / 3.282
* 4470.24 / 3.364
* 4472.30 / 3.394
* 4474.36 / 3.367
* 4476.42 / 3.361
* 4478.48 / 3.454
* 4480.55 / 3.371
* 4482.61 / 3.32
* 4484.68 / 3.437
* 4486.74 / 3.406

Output 1.20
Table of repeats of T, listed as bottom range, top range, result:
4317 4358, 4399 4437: 1.15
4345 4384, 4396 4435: 1.04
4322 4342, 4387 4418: 1.19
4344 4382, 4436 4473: 1.05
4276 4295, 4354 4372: 1.03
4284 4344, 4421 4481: 1.11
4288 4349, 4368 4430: 1.11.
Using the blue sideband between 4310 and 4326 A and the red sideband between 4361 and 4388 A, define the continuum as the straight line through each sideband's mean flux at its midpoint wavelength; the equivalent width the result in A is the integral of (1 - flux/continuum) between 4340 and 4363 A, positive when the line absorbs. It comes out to 2.38 A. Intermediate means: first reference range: 3.41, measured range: 3.05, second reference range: 3.4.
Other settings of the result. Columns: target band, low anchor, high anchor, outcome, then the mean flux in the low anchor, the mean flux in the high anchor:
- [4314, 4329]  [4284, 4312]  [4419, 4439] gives 0.2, 3.4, 3.38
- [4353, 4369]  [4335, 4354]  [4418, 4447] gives -2.4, 2.8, 3.38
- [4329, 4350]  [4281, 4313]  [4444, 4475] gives 3.6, 3.4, 3.34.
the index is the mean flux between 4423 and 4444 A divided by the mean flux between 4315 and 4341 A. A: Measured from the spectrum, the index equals 1.09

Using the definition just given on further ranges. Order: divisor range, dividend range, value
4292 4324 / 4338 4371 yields 0.91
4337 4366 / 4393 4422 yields 1.12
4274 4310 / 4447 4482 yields 0.99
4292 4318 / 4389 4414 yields 1.00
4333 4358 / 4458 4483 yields 1.16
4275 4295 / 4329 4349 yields 0.82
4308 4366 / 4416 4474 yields 1.06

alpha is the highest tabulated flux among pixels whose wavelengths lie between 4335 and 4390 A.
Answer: 3.49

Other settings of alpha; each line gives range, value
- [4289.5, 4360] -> 3.628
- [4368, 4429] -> 3.561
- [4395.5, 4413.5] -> 3.499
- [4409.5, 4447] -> 3.462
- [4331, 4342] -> 3.108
